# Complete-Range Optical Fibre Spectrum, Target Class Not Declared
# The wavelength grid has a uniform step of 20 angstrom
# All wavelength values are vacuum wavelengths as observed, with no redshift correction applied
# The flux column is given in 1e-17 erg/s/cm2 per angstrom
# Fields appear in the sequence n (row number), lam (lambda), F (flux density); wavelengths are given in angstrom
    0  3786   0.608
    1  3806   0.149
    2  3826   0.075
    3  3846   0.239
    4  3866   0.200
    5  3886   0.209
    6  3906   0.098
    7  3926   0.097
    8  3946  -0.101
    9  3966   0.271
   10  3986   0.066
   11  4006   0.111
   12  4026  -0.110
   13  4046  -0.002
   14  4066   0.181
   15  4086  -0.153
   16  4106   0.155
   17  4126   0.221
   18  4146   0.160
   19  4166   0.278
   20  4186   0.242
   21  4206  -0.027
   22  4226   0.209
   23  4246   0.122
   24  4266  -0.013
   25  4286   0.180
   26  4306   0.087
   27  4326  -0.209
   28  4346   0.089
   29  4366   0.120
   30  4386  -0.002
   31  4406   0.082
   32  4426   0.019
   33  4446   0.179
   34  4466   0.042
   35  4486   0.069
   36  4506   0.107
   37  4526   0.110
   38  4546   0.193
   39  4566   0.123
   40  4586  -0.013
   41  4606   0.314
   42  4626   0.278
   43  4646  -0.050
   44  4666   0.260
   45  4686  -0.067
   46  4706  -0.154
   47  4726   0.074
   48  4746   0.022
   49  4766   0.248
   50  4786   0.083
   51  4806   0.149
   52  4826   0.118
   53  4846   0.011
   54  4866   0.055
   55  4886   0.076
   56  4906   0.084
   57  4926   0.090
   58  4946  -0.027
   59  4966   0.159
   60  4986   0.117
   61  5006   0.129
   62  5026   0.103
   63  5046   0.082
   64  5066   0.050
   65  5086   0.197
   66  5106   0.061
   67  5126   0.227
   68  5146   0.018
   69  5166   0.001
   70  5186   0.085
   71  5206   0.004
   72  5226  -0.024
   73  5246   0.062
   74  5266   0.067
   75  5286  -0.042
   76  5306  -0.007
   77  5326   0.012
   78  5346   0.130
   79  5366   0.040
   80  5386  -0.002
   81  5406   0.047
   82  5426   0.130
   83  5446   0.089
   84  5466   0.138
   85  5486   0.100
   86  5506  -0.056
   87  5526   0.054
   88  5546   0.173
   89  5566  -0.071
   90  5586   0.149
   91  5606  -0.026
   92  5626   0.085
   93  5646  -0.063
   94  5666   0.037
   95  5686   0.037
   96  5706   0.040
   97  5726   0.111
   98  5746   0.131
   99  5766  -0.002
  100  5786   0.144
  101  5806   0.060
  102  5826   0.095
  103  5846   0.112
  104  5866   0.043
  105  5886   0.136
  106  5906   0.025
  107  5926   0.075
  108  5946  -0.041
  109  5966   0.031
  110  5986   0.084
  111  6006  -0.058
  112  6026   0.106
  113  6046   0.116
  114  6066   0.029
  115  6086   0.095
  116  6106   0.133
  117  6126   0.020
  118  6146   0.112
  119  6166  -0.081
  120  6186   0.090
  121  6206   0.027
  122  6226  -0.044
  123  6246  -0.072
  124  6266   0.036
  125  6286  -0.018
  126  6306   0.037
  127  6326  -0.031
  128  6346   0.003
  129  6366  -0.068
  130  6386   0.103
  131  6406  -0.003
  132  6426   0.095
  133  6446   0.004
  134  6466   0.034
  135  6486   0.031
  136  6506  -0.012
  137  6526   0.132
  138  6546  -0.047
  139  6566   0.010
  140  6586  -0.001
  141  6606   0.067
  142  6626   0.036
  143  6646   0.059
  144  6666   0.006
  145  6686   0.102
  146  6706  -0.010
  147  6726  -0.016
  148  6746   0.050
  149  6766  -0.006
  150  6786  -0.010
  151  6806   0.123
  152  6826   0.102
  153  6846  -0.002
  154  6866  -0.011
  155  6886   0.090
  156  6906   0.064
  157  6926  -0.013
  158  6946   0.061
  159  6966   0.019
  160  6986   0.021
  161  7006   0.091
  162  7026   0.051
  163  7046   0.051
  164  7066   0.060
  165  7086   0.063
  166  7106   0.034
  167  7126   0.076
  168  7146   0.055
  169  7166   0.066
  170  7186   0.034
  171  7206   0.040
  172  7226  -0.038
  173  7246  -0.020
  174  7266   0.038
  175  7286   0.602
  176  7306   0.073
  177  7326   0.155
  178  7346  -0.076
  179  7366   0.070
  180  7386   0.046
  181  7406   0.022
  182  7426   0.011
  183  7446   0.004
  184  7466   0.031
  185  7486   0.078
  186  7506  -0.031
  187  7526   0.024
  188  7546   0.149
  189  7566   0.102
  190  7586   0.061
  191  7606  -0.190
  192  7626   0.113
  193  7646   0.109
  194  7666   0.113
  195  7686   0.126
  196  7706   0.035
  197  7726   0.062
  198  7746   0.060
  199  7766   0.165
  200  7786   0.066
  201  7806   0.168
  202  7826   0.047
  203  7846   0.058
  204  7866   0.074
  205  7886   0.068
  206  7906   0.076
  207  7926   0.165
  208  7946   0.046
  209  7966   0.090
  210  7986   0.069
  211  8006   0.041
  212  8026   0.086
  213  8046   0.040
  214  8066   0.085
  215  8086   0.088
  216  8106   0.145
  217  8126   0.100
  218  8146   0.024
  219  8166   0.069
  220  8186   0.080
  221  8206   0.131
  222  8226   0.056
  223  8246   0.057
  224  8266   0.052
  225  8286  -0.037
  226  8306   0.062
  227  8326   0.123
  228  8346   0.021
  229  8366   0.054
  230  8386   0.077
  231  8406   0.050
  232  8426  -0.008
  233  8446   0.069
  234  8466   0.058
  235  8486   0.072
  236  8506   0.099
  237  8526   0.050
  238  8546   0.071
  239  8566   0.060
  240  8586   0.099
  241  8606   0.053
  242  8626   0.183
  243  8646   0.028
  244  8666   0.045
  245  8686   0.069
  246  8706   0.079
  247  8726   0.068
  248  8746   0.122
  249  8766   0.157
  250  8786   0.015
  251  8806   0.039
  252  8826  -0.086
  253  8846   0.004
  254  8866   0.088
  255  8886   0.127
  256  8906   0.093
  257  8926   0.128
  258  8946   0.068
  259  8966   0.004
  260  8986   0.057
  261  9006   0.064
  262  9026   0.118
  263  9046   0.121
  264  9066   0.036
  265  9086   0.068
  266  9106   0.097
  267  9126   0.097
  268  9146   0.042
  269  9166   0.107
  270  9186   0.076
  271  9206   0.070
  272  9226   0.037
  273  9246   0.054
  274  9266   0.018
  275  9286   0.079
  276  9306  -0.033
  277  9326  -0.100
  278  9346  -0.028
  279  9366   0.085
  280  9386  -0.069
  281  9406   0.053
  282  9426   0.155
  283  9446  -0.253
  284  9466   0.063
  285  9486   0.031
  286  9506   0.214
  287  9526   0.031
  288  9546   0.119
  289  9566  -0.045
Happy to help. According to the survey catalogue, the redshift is 0.955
